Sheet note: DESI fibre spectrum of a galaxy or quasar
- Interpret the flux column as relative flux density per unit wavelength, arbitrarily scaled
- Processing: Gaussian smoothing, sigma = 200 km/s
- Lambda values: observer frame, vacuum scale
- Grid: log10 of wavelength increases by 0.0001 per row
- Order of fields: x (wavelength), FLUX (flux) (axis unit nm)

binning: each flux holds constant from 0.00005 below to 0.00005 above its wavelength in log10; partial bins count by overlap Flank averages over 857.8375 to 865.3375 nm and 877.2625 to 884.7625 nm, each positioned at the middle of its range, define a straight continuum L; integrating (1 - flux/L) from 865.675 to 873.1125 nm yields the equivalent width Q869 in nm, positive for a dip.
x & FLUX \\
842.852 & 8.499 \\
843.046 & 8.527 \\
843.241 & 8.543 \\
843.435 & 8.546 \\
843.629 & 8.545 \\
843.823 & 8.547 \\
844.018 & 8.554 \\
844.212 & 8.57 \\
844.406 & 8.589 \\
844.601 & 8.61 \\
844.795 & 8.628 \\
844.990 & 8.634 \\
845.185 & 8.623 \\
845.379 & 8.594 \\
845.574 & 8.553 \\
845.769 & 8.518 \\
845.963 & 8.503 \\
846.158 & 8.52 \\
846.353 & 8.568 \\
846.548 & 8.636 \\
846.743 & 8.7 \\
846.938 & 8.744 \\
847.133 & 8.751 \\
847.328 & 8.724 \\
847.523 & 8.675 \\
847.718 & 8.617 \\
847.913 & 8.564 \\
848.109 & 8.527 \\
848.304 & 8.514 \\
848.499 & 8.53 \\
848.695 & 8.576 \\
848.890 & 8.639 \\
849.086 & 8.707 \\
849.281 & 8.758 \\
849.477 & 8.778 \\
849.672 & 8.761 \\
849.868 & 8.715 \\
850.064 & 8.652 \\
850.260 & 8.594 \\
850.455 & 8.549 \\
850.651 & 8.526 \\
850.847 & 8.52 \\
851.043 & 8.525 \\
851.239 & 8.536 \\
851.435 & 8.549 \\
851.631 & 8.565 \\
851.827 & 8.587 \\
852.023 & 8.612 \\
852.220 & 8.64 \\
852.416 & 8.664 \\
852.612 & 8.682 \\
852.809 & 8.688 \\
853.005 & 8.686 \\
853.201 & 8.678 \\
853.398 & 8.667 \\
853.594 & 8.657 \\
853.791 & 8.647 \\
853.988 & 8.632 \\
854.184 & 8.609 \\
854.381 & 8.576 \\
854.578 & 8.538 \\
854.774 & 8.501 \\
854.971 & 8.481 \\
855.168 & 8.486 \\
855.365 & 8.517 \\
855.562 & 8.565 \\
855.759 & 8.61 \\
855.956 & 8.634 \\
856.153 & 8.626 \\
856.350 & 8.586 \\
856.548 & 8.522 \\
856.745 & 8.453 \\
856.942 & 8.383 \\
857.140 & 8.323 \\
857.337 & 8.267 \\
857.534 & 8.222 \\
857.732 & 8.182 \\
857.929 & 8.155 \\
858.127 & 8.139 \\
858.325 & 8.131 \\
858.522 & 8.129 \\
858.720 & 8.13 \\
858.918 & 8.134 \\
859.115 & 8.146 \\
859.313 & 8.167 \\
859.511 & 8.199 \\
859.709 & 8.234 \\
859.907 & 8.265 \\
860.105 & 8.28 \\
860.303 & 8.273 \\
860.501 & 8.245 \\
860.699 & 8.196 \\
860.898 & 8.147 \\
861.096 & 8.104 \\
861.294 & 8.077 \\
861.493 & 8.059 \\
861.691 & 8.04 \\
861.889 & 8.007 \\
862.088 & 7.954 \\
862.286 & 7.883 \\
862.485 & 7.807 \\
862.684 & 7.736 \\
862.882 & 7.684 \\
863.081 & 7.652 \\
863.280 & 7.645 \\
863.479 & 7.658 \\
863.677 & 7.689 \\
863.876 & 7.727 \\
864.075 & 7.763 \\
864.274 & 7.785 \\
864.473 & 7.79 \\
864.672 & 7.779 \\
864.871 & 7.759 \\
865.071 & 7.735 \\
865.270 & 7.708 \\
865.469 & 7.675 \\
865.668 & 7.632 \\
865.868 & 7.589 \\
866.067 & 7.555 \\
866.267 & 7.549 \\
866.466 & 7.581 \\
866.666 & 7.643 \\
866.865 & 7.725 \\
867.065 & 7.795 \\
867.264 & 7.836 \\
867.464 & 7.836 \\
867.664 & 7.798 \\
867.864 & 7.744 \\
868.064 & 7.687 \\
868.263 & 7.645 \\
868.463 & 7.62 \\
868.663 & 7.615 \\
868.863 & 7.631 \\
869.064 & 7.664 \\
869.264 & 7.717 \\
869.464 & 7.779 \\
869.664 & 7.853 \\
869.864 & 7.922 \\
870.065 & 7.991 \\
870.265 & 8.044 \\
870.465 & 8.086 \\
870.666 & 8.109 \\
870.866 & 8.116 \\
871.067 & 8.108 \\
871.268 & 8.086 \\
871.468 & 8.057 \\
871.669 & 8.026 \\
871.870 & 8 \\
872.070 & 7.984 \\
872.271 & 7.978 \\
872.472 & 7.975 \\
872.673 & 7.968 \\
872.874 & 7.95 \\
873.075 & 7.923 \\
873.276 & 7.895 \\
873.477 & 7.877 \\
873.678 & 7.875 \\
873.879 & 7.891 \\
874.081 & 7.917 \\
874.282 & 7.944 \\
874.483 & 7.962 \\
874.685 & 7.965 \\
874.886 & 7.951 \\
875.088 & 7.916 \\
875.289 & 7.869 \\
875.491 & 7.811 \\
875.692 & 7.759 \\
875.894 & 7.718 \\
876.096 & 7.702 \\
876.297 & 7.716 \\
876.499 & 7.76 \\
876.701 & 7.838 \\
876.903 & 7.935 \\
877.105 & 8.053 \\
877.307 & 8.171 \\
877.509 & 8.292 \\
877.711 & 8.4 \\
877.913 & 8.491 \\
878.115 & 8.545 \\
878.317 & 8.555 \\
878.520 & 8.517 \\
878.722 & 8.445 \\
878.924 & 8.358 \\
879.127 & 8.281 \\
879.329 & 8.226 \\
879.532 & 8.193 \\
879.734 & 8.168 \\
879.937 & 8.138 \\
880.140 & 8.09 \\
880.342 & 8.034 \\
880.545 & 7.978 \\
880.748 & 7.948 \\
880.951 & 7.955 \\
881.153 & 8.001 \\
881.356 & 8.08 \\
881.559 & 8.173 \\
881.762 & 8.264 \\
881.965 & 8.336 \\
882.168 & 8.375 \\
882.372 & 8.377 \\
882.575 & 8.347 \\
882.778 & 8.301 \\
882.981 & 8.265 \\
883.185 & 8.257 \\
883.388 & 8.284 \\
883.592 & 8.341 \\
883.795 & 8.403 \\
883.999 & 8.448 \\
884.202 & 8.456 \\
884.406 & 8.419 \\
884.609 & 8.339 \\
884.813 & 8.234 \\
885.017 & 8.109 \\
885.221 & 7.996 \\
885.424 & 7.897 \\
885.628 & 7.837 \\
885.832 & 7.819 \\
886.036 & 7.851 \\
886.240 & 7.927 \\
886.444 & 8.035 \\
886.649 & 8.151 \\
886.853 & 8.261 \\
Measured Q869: 0.24 nm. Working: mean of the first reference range 7.97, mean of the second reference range 8.28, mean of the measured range 7.84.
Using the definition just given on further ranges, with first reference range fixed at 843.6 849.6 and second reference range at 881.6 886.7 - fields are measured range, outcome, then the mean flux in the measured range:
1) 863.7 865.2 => 0.12 nm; 7.75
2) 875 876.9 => 0.11 nm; 7.8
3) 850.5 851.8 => 0.00 nm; 8.54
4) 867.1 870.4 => 0.23 nm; 7.78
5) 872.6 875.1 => 0.12 nm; 7.92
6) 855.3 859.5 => 0.08 nm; 8.33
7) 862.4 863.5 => 0.10 nm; 7.7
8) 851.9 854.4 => -0.03 nm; 8.65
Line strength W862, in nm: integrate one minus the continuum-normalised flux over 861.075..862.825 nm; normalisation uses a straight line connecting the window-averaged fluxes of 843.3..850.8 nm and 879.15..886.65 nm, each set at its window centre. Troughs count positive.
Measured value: 0.10 nm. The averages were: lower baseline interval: 8.61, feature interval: 7.95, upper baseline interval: 8.16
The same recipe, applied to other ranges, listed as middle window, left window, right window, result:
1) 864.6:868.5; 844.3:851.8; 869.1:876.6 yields 0.19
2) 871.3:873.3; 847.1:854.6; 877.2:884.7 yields 0.09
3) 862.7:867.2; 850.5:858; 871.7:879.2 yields 0.32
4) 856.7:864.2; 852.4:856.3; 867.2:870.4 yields 0.18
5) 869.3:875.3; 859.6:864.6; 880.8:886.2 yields 0.07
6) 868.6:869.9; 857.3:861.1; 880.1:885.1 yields 0.08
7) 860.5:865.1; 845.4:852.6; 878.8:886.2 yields 0.31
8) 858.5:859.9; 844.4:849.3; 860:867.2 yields -0.02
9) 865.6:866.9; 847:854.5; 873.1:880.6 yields 0.11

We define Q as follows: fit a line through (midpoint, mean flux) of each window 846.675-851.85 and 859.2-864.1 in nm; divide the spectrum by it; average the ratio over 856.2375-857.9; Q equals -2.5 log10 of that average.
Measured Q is -0.02 mag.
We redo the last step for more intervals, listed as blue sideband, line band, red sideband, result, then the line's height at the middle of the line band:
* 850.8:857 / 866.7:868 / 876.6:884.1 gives 0.084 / 8.41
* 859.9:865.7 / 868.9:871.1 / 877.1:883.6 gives 0.015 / 8.04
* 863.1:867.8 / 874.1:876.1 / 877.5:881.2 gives 0.029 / 8.08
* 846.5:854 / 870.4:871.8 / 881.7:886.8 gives 0.039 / 8.37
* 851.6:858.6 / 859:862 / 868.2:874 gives 0.018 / 8.3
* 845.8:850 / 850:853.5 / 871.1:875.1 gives -0.009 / 8.54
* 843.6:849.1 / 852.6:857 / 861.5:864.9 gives -0.050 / 8.2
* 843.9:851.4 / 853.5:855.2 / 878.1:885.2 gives -0.004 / 8.54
